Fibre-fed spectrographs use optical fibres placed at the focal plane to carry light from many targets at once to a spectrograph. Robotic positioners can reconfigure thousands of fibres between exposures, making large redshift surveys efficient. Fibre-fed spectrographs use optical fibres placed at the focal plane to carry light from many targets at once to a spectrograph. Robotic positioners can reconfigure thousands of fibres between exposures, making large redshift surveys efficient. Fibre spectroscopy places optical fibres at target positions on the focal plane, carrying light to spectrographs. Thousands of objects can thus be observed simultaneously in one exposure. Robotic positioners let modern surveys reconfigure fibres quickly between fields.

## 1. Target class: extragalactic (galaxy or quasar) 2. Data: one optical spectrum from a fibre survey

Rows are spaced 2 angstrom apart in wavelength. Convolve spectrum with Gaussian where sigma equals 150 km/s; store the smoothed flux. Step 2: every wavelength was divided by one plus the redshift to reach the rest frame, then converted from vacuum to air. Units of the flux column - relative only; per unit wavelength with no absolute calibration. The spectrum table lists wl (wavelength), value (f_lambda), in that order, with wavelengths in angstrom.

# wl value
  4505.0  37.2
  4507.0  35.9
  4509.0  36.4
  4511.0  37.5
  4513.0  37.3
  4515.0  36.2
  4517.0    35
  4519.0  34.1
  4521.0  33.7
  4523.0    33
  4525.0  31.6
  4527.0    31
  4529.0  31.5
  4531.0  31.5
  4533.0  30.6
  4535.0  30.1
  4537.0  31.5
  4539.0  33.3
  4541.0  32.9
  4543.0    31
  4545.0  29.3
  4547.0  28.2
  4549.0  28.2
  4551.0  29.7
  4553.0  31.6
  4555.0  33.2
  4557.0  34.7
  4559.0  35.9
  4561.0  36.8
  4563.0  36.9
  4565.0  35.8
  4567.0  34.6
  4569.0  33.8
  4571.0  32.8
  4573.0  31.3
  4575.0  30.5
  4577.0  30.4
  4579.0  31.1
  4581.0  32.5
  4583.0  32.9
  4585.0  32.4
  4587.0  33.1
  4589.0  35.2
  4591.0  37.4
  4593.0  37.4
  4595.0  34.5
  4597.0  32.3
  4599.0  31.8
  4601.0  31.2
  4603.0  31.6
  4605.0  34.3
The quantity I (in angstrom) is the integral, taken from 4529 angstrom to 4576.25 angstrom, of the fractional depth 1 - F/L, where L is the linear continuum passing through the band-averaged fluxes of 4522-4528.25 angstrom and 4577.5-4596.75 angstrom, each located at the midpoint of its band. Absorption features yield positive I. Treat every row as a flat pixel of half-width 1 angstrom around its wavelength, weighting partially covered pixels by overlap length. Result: 0.63 angstrom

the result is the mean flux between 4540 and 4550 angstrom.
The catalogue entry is 29.9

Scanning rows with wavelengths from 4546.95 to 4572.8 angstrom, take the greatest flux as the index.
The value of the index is 36.9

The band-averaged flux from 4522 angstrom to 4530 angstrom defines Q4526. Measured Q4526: 31.8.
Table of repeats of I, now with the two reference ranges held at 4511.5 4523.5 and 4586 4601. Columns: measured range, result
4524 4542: 1.73 angstrom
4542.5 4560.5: 1.69 angstrom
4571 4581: 0.95 angstrom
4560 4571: -0.23 angstrom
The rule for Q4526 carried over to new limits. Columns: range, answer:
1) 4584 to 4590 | 33.6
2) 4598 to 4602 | 31.5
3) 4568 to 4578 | 31.8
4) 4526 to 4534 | 31.1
